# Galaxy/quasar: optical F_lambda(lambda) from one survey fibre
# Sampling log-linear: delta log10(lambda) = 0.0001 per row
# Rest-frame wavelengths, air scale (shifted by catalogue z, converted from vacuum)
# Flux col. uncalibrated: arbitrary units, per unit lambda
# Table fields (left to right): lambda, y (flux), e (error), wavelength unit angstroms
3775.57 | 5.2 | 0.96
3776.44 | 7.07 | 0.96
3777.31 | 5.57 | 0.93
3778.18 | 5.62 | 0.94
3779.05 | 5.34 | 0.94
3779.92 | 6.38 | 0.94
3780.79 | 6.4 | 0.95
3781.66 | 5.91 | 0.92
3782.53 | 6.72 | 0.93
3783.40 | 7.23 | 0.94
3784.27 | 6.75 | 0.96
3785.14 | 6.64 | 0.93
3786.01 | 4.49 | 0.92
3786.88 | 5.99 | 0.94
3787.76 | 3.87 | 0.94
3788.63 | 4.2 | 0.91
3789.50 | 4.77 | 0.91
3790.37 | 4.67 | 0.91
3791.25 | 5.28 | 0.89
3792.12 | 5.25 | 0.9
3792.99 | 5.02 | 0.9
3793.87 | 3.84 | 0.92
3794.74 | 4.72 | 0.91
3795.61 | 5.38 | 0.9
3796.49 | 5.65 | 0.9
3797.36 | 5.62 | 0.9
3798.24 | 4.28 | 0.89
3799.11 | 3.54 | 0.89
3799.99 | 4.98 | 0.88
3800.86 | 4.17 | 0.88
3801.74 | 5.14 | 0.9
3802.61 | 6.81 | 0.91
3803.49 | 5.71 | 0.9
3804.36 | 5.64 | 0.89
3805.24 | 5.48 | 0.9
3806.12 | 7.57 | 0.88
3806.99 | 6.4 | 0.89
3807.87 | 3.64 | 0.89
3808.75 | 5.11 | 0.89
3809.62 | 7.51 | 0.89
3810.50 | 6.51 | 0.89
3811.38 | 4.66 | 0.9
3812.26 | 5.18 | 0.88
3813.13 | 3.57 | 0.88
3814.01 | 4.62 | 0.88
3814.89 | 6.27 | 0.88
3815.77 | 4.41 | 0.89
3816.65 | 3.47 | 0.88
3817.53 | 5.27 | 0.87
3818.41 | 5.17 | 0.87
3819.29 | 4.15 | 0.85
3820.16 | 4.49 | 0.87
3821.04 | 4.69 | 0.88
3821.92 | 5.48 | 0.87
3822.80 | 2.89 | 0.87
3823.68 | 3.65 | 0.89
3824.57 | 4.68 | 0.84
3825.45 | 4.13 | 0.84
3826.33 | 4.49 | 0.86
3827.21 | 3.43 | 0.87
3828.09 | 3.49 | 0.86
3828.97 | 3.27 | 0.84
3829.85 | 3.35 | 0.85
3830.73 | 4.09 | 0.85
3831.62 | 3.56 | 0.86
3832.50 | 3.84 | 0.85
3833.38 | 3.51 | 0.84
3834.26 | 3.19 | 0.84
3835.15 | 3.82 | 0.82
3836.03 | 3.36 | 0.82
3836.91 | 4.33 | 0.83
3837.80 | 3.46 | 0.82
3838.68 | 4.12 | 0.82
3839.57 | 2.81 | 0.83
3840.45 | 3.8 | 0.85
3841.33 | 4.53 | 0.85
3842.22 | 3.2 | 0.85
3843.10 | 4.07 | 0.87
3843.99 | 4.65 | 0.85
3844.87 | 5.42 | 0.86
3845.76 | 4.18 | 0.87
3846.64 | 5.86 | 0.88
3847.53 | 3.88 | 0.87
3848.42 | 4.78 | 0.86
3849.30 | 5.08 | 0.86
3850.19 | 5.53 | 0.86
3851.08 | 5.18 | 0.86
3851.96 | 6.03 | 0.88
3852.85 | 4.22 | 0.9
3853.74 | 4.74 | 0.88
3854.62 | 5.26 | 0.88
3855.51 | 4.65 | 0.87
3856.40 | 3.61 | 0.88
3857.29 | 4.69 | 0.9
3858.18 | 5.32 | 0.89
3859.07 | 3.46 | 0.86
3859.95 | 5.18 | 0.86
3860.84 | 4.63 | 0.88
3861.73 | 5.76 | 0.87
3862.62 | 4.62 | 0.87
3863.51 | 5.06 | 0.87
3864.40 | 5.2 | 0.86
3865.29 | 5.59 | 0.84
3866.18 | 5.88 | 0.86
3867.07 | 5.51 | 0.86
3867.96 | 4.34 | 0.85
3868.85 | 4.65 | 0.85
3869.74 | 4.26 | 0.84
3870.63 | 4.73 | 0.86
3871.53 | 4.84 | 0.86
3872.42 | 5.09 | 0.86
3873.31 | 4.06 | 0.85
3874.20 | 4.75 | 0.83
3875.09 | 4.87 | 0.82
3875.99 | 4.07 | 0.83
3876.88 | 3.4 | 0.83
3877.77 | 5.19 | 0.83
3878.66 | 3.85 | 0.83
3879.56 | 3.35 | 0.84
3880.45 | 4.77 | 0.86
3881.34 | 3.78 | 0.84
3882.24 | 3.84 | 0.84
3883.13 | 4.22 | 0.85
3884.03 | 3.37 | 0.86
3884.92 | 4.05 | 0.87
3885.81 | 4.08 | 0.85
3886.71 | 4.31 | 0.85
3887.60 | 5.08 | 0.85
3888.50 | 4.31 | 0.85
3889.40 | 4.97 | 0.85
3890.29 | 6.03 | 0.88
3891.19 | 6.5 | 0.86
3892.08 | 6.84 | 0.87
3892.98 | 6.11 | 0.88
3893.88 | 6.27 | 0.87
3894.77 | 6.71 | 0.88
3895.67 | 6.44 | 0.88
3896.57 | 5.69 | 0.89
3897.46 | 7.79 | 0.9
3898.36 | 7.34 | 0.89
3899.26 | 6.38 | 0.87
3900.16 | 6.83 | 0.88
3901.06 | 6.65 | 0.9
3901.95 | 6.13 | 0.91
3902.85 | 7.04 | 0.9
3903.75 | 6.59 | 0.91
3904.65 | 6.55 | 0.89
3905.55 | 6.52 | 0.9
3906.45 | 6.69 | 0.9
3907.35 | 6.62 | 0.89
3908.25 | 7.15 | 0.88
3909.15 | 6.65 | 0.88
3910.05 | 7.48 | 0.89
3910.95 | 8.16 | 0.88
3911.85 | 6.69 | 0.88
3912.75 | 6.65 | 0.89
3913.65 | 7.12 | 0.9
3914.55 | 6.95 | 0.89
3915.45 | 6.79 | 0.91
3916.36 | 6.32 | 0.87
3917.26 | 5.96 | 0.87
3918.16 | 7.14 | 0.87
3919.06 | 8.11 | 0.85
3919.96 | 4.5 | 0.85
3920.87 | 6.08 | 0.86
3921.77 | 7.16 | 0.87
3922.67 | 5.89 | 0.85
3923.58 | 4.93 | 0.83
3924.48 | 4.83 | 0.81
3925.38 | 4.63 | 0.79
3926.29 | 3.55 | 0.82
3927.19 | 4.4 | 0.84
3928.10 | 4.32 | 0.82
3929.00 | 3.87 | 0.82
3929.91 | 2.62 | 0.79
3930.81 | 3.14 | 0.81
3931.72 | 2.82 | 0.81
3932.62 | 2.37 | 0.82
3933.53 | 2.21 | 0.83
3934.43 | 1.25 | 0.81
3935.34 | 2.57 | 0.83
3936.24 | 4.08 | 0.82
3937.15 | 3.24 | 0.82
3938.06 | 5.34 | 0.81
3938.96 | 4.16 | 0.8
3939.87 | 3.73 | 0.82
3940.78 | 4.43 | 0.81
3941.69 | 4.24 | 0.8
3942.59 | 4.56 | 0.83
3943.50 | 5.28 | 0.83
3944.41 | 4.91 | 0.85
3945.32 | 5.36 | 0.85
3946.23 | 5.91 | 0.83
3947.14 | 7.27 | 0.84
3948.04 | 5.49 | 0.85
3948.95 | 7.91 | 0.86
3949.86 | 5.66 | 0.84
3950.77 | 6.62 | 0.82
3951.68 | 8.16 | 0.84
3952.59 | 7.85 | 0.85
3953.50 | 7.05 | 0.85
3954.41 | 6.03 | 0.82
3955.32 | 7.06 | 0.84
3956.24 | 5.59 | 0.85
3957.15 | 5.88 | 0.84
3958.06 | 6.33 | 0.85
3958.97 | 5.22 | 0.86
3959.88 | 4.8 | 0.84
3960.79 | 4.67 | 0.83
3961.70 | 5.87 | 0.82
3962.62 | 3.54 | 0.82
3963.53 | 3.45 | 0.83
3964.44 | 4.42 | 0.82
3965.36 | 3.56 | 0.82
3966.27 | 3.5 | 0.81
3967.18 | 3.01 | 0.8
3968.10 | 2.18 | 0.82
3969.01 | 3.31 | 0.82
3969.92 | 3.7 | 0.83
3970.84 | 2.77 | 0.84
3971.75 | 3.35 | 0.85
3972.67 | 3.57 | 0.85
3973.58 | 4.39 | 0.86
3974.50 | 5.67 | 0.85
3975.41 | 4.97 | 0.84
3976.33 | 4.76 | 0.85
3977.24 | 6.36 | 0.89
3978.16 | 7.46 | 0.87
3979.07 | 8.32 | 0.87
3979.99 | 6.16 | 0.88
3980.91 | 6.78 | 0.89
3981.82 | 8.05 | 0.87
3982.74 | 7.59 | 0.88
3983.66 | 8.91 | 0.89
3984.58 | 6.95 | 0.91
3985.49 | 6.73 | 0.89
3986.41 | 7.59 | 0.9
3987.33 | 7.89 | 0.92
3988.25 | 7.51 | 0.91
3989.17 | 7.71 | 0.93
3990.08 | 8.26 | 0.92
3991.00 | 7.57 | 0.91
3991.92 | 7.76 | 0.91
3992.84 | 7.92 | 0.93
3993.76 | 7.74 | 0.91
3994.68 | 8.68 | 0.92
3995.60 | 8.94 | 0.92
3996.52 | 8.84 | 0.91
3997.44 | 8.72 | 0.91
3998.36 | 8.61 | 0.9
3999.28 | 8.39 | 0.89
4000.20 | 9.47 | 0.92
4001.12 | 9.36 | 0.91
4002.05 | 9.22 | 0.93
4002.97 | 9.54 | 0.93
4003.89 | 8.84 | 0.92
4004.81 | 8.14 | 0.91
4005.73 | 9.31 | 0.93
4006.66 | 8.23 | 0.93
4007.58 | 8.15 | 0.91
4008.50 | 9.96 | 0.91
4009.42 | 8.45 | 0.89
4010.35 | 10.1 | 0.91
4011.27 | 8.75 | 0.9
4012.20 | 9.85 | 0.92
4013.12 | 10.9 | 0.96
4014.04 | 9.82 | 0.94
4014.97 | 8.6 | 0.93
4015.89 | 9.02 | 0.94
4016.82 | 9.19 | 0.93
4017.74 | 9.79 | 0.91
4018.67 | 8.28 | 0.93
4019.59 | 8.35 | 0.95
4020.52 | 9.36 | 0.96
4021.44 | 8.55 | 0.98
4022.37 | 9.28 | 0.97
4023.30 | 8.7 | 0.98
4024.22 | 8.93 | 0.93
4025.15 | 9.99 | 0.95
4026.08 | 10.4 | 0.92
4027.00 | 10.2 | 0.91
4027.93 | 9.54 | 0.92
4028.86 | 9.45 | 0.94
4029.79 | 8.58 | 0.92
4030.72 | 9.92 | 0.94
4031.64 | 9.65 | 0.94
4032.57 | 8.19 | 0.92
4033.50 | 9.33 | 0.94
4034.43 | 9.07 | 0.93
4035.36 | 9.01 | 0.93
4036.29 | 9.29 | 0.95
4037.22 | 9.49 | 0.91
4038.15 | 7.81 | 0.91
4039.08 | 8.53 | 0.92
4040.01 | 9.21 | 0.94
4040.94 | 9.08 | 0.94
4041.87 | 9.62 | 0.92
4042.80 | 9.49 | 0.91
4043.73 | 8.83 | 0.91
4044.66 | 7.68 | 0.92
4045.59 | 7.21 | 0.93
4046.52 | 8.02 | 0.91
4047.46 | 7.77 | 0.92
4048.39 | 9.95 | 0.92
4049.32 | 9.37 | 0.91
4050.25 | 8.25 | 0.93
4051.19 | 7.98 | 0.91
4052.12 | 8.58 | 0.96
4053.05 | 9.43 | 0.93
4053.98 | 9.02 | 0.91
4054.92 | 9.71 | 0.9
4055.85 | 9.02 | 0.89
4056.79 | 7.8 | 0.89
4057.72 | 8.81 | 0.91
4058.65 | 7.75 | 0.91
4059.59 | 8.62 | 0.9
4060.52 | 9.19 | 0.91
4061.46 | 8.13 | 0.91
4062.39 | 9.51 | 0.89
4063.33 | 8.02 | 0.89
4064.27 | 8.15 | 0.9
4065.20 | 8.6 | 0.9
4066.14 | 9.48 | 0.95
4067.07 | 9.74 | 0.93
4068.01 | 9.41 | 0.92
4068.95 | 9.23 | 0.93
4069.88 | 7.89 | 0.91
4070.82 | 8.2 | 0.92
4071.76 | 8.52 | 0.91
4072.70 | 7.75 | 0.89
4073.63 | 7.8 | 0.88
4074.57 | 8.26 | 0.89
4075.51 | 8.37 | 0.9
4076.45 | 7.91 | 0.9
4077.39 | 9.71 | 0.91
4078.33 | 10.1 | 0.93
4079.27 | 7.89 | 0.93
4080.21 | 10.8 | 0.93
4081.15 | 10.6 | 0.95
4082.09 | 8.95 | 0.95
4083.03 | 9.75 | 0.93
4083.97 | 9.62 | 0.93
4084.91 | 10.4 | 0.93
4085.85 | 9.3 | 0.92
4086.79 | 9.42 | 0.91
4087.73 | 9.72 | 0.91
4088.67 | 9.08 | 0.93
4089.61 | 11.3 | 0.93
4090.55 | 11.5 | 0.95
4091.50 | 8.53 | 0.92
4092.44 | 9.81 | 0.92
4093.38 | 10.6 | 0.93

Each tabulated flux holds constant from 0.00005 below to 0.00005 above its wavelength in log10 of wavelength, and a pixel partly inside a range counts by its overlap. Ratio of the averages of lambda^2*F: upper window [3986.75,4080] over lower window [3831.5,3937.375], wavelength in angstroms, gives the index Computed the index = 1.9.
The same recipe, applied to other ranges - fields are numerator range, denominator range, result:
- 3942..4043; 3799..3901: 1.68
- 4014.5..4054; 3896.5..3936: 1.69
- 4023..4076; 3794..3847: 2.17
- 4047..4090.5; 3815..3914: 2.01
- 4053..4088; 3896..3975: 1.81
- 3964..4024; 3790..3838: 1.77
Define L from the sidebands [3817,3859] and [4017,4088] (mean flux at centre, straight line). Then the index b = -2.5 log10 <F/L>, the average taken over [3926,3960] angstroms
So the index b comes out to 0.33 mag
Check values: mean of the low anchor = 4.28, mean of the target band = 4.89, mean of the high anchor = 8.96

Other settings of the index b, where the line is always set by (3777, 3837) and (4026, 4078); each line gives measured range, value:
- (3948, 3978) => 0.41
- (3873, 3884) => 0.41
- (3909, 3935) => 0.27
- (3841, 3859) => 0.18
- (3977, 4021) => -0.07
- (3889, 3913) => -0.04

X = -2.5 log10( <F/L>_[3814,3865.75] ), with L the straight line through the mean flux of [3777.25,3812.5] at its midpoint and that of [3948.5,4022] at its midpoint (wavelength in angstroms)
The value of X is 0.31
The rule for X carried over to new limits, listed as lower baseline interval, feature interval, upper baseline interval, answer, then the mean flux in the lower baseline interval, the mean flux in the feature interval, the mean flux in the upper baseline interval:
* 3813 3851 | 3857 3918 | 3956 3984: -0.212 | 4.2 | 5.55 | 5.08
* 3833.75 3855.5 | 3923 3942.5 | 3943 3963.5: 0.467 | 4.4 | 3.68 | 5.96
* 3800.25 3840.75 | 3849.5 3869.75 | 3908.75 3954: -0.030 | 4.53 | 4.95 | 5.33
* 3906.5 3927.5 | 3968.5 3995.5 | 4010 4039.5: 0.236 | 6.27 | 6.53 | 9.24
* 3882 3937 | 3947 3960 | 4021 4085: 0.010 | 5.51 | 6.49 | 8.93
